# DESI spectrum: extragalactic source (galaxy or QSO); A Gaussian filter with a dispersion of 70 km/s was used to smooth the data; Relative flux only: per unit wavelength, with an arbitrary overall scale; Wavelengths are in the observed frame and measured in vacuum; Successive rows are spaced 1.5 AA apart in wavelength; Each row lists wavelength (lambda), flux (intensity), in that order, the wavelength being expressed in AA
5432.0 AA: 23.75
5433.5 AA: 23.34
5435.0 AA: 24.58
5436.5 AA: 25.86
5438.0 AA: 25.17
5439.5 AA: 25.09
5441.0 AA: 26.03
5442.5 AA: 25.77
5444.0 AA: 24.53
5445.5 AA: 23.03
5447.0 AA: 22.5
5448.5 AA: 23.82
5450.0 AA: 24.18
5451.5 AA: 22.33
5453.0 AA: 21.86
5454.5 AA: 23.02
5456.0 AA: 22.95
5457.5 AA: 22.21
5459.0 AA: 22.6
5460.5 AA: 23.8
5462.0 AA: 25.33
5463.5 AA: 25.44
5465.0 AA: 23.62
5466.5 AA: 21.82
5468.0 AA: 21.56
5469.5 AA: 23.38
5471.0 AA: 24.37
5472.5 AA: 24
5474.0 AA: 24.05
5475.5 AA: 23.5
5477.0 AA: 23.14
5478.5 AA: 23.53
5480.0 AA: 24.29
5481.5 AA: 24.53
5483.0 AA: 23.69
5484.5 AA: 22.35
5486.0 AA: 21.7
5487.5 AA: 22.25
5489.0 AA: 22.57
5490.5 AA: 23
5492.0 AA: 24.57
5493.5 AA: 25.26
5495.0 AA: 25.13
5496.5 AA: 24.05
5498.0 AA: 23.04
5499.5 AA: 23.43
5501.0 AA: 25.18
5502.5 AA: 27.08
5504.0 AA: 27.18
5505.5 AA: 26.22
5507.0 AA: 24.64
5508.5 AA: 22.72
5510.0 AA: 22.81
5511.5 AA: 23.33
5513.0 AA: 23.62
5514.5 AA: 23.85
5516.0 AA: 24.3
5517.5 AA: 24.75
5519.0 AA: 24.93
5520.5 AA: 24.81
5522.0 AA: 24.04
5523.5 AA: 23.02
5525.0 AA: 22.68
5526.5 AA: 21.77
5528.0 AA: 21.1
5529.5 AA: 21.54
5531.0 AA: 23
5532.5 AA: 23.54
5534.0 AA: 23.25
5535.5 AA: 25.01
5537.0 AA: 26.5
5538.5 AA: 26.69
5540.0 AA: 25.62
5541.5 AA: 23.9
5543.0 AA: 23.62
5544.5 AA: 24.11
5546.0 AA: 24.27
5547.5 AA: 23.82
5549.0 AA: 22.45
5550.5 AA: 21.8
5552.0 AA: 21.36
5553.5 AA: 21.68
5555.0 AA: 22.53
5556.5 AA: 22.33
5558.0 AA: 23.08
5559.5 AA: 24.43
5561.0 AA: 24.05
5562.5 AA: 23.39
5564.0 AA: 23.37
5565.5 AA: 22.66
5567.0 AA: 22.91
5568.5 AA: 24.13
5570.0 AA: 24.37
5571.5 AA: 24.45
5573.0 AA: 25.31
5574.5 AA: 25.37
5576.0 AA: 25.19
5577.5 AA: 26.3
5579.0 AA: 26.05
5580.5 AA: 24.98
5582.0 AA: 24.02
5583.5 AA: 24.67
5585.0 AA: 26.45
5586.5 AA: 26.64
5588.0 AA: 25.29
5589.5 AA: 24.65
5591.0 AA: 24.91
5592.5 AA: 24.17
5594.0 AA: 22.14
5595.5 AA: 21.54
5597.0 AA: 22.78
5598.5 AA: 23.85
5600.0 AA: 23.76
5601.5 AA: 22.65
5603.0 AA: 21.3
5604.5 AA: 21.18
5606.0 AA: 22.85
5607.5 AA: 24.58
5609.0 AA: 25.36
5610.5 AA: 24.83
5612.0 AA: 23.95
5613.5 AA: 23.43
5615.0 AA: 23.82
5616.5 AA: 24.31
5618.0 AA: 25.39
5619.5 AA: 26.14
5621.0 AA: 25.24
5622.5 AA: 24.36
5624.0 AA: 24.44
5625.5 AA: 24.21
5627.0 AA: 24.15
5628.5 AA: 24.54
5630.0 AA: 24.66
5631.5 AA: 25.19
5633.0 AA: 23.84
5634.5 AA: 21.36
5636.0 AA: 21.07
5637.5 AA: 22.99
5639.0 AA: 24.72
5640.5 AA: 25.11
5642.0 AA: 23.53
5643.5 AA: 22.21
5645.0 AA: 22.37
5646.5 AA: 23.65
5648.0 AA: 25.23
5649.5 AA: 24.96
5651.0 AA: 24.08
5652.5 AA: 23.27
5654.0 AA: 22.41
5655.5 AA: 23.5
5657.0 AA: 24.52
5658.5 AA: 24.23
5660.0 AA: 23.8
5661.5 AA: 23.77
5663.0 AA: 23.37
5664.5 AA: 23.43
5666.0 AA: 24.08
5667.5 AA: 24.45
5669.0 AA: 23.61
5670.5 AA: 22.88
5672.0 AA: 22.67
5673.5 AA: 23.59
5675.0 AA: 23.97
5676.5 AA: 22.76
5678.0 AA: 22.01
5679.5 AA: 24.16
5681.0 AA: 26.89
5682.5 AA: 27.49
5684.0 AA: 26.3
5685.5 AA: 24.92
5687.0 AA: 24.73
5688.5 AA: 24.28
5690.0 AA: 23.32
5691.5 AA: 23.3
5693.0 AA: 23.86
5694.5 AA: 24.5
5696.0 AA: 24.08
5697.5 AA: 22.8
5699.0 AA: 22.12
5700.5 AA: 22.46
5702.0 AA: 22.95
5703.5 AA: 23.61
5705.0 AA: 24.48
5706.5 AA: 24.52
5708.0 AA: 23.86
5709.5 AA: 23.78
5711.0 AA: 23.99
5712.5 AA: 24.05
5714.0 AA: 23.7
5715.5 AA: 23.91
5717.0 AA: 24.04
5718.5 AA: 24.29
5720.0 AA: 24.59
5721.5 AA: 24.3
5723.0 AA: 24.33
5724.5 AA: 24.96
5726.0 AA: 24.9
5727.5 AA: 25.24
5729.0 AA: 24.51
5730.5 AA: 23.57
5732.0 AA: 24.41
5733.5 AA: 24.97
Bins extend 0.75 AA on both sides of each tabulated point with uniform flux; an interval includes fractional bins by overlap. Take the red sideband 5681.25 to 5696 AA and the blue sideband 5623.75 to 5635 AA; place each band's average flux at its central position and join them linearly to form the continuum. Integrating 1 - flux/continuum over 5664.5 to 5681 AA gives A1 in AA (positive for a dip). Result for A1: 0.7 AA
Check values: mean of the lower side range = 24.1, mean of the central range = 23.6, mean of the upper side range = 24.8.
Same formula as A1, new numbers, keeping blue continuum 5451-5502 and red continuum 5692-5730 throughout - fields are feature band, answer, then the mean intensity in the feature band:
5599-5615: 0.2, 23.4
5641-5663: 0.2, 23.7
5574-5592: -1.3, 25.4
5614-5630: -0.6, 24.6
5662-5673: 0.2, 23.5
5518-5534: 0.3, 23.1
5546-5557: 0.6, 22.4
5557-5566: 0.1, 23.5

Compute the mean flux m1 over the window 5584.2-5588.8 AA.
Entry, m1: 26.1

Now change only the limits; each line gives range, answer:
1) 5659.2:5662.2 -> 23.8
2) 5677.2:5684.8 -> 25.3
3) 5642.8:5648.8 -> 23.4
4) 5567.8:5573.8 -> 24.6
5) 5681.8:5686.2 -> 26.2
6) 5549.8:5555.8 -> 21.8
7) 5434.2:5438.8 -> 25.2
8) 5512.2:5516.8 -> 23.9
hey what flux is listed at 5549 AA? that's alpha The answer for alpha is 22.45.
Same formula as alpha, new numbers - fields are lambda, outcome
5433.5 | 23.34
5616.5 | 24.31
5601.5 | 22.65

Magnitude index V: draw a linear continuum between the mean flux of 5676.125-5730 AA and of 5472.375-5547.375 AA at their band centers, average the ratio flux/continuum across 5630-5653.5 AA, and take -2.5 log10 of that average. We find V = 0.02 mag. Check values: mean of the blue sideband 23.9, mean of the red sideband 24.2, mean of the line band 23.6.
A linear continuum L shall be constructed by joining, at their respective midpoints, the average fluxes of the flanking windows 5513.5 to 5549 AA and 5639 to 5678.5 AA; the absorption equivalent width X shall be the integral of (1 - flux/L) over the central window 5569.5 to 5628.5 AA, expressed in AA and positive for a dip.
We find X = -1.5 AA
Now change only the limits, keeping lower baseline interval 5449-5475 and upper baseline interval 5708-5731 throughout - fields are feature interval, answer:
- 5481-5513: -0.8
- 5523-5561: 0.5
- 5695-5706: 0.4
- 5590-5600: 0.2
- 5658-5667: 0.1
